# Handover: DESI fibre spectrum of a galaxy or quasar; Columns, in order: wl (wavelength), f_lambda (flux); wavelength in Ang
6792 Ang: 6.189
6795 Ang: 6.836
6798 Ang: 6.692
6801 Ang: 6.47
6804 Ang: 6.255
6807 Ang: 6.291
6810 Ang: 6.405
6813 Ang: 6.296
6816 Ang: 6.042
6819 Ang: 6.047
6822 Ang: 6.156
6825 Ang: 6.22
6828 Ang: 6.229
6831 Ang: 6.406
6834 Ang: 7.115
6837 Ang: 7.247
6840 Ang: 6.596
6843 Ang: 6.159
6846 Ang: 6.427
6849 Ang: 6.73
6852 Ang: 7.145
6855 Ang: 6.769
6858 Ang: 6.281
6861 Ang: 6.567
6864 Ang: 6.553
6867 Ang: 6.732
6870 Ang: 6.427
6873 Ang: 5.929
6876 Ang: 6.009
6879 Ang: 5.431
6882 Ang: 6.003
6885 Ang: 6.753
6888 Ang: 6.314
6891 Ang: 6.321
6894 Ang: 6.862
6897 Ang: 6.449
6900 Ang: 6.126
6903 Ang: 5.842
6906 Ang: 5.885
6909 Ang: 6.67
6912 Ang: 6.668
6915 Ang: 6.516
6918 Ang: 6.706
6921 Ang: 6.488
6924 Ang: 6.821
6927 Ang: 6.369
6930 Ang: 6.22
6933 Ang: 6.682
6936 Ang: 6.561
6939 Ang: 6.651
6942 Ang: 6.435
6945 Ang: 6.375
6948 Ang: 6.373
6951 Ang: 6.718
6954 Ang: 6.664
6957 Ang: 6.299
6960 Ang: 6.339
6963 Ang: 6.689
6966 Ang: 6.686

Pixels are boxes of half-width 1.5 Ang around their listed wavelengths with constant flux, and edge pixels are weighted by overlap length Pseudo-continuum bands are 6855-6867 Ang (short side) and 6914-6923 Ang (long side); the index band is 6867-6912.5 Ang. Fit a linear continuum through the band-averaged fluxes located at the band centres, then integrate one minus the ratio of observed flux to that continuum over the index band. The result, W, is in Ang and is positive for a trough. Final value 2.1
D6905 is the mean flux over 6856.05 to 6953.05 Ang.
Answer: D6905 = 6.4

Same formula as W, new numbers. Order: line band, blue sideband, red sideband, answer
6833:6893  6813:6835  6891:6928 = -1.03 Ang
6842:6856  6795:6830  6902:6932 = -0.68 Ang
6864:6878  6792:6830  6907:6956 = 0.35 Ang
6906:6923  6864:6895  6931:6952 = -0.34 Ang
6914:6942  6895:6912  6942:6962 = -0.84 Ang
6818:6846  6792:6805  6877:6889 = -0.46 Ang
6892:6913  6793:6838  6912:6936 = 0.58 Ang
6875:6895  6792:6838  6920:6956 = 0.78 Ang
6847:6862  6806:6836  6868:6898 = -0.96 Ang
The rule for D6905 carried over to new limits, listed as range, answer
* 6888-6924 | 6.43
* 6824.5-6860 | 6.62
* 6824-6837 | 6.59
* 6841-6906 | 6.36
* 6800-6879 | 6.42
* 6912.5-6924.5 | 6.62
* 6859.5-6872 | 6.54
